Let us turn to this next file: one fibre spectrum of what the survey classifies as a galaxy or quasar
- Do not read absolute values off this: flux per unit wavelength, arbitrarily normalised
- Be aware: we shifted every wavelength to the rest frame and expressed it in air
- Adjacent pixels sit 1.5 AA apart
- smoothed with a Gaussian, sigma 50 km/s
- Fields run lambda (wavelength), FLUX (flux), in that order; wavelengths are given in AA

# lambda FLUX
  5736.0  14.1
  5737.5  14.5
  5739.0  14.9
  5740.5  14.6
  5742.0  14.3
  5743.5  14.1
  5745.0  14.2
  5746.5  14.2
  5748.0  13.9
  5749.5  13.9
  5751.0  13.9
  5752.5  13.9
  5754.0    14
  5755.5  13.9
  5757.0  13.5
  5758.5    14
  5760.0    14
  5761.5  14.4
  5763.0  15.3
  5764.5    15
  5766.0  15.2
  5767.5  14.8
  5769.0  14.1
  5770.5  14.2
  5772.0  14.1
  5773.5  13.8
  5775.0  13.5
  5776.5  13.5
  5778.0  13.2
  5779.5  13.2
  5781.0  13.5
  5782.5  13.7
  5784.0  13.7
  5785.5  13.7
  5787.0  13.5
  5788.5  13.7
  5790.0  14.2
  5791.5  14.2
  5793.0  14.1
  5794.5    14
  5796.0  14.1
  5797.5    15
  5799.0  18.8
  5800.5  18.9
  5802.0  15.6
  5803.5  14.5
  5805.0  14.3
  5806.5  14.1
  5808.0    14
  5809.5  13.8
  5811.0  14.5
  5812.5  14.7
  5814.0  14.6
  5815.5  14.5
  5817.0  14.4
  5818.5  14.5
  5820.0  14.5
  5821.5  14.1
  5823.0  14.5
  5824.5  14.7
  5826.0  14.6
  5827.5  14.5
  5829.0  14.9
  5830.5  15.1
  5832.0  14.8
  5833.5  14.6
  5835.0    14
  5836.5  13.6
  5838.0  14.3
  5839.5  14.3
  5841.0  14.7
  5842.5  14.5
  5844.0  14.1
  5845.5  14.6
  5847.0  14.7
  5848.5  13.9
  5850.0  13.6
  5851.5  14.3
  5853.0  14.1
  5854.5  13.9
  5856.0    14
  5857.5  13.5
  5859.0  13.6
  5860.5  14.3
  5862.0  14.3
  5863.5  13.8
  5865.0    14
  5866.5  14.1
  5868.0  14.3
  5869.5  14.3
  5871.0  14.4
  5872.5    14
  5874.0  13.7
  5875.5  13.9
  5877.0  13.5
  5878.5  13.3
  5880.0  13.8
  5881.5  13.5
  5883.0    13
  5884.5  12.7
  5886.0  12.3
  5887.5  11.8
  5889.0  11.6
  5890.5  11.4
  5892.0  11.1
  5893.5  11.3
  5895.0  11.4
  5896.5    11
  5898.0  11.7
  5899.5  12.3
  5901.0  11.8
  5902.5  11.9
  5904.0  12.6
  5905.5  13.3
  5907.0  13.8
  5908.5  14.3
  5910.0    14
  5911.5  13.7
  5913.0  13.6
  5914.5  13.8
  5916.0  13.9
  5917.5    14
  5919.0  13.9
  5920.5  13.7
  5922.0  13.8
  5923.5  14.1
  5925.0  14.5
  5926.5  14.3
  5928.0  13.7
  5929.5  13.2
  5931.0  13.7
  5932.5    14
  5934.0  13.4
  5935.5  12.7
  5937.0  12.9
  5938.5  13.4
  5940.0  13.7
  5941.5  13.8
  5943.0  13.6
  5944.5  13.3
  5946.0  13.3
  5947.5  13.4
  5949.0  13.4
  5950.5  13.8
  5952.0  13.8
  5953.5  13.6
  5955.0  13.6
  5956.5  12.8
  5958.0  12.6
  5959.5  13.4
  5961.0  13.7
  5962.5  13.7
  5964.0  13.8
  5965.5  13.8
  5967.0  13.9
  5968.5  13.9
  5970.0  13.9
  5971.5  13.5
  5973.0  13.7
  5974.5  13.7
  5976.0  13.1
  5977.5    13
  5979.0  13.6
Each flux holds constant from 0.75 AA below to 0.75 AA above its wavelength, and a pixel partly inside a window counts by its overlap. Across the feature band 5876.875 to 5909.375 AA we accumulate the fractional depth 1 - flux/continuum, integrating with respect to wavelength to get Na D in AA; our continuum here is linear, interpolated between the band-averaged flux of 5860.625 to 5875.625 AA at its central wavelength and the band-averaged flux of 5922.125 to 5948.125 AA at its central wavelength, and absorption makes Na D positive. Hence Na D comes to 3.5 AA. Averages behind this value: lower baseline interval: 14.1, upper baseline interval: 13.6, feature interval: 12.4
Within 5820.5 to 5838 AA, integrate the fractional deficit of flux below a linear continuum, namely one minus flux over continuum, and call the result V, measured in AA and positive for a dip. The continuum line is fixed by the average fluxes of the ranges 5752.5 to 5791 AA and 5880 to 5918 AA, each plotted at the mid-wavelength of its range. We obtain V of -1.44 AA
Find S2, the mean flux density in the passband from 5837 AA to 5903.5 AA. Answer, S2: 13.3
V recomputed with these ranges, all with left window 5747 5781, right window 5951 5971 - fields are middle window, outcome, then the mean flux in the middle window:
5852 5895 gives 1.49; 13.3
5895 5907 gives 1.37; 12.2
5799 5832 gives -2.13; 14.8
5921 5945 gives 0.02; 13.6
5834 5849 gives -0.45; 14.3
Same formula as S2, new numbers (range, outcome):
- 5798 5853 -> 14.7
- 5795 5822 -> 14.9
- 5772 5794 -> 13.7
